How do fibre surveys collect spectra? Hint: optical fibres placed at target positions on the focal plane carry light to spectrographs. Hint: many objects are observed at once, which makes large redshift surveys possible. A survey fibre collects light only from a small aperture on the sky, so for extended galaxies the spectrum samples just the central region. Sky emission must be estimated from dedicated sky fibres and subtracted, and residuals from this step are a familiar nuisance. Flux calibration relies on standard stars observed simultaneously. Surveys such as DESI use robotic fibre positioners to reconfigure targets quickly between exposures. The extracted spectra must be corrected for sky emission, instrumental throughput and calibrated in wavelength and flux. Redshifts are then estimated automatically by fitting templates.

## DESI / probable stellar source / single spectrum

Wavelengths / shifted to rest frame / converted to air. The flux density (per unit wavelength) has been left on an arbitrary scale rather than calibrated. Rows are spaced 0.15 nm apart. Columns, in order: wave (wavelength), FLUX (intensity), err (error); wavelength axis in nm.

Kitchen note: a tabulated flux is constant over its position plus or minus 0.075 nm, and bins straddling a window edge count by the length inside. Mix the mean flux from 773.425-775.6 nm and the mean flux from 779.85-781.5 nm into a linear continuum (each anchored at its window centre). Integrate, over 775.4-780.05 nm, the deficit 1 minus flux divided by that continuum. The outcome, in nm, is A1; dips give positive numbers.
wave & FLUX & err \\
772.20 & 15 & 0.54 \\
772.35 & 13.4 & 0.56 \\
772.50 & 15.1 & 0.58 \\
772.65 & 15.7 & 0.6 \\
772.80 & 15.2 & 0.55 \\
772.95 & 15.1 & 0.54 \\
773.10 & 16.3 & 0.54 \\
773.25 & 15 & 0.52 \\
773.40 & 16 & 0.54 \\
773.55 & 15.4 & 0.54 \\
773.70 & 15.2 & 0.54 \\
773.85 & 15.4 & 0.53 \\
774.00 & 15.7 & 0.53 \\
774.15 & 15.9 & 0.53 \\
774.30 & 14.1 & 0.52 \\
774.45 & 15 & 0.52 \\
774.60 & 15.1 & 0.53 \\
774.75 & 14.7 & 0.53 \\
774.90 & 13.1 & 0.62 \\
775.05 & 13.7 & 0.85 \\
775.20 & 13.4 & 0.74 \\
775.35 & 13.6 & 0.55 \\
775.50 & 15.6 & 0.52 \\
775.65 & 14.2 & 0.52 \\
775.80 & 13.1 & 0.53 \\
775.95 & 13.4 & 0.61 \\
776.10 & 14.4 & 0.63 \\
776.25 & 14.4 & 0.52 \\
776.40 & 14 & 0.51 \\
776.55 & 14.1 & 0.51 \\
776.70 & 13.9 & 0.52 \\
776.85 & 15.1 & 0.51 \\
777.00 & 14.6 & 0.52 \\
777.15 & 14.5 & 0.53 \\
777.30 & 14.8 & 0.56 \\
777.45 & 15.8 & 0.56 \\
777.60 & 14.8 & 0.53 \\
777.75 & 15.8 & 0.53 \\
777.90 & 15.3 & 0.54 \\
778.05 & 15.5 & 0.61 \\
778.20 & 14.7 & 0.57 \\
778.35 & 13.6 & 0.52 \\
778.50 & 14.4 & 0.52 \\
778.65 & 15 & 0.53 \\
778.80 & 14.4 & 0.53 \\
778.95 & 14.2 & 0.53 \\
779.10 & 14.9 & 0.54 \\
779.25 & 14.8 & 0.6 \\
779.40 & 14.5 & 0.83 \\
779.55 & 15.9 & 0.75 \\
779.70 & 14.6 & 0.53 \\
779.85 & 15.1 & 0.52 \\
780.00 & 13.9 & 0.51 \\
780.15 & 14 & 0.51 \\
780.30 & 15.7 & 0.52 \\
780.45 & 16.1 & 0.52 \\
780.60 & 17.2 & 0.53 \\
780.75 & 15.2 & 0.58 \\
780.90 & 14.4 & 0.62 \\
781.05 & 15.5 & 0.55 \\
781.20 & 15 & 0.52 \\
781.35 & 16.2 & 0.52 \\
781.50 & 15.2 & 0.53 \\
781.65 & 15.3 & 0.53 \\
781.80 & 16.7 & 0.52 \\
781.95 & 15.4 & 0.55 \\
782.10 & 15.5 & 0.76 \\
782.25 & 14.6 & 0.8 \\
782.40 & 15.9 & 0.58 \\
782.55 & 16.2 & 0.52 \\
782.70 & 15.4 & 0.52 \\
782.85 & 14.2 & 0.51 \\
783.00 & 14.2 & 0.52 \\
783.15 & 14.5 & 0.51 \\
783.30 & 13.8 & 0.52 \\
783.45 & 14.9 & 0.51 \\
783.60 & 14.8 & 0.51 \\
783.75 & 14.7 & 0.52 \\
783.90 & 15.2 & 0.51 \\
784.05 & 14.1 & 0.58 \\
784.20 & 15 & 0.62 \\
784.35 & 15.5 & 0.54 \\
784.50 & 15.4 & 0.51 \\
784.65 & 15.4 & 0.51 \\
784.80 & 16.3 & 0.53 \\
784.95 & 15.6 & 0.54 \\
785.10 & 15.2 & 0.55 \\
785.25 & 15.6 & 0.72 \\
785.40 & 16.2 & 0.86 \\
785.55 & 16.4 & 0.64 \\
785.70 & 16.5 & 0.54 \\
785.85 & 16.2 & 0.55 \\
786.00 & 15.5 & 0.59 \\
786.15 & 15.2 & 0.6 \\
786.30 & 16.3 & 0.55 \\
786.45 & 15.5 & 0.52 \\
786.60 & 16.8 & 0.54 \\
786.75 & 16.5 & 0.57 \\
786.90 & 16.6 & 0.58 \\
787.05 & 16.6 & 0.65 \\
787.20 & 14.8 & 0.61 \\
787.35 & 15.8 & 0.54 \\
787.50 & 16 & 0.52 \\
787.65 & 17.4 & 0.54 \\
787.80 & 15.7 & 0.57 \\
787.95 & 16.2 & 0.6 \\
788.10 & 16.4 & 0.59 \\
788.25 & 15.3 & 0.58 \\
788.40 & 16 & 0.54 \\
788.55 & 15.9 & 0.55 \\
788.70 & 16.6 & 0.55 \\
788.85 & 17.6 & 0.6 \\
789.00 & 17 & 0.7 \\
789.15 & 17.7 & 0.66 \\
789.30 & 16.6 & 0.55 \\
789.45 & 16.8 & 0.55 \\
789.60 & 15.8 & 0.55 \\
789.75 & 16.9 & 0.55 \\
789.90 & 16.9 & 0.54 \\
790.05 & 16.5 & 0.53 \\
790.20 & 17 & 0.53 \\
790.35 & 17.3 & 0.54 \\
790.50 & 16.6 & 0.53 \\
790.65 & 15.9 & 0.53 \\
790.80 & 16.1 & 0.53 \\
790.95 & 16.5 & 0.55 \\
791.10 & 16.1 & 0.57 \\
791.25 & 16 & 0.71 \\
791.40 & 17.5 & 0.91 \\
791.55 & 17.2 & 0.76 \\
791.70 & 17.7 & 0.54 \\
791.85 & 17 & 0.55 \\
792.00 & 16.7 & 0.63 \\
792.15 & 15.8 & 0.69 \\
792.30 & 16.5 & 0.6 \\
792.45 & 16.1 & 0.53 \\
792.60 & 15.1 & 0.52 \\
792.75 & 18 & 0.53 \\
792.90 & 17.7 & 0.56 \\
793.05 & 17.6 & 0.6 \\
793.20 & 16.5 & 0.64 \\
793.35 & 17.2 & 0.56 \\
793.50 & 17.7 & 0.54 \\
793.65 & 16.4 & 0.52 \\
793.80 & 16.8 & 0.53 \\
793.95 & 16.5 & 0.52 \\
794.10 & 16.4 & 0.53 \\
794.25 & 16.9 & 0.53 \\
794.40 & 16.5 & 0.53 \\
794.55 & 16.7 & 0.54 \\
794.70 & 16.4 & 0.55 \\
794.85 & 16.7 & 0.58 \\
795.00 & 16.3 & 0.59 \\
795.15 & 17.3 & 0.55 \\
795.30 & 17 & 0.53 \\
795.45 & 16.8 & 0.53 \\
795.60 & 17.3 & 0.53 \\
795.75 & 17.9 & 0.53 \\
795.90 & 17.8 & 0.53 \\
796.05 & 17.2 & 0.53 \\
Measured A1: 0.127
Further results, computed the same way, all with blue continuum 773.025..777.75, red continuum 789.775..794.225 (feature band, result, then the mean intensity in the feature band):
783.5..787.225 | 0.05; 15.7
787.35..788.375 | 0.01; 16.1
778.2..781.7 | 0.06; 15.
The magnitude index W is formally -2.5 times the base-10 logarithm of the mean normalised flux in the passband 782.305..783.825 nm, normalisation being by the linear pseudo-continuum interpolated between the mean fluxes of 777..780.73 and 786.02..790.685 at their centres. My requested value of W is 0.05 mag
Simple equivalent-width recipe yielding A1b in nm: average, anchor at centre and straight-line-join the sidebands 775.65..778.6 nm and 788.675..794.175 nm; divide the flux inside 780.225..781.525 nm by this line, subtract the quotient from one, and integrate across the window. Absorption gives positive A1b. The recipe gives -0.04 nm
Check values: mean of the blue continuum 14.5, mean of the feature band 15.6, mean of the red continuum 16.8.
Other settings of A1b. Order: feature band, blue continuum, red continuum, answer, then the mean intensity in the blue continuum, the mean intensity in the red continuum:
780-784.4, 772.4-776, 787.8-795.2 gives 0.14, 14.8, 16.7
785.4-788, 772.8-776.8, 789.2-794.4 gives -0.01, 14.6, 16.7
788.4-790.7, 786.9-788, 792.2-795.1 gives -0.06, 16.1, 16.7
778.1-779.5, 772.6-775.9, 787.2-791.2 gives 0.07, 14.8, 16.4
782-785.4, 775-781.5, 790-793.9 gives 0.09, 14.7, 16.7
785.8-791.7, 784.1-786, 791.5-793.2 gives -0.04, 15.7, 16.8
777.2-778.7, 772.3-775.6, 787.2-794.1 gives 0.03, 14.9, 16.6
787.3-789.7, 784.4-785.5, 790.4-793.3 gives -0.04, 15.7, 16.7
